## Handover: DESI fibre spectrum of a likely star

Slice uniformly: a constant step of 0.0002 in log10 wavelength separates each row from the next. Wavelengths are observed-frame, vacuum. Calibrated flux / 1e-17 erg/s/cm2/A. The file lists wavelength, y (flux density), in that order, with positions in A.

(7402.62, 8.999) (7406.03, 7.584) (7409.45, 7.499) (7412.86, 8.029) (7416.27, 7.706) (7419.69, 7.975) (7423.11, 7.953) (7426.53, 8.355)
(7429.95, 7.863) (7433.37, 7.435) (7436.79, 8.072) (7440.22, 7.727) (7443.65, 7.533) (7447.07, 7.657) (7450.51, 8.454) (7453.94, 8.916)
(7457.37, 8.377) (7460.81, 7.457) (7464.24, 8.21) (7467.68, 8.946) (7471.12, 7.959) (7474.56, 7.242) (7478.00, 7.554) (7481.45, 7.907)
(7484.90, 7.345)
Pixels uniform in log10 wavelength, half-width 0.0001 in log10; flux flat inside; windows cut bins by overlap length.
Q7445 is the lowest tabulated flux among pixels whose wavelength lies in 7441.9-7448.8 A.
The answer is 7.533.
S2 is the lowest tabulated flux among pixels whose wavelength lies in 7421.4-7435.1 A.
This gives 7.435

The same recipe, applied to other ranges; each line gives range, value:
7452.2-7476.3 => 7.242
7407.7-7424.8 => 7.499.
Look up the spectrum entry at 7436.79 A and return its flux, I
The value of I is 8.072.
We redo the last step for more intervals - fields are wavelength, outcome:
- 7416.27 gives 7.706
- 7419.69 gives 7.975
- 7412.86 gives 8.029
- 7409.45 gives 7.499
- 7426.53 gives 8.355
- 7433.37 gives 7.435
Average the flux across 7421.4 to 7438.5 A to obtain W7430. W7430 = 7.94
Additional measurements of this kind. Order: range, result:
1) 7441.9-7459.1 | 8.18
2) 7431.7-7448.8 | 7.68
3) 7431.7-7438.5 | 7.76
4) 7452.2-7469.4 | 8.38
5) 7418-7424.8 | 7.96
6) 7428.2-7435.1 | 7.66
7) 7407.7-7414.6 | 7.76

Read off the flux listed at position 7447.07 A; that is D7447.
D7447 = 7.657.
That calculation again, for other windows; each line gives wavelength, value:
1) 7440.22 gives 7.727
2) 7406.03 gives 7.584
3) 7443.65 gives 7.533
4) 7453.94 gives 8.916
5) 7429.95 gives 7.863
